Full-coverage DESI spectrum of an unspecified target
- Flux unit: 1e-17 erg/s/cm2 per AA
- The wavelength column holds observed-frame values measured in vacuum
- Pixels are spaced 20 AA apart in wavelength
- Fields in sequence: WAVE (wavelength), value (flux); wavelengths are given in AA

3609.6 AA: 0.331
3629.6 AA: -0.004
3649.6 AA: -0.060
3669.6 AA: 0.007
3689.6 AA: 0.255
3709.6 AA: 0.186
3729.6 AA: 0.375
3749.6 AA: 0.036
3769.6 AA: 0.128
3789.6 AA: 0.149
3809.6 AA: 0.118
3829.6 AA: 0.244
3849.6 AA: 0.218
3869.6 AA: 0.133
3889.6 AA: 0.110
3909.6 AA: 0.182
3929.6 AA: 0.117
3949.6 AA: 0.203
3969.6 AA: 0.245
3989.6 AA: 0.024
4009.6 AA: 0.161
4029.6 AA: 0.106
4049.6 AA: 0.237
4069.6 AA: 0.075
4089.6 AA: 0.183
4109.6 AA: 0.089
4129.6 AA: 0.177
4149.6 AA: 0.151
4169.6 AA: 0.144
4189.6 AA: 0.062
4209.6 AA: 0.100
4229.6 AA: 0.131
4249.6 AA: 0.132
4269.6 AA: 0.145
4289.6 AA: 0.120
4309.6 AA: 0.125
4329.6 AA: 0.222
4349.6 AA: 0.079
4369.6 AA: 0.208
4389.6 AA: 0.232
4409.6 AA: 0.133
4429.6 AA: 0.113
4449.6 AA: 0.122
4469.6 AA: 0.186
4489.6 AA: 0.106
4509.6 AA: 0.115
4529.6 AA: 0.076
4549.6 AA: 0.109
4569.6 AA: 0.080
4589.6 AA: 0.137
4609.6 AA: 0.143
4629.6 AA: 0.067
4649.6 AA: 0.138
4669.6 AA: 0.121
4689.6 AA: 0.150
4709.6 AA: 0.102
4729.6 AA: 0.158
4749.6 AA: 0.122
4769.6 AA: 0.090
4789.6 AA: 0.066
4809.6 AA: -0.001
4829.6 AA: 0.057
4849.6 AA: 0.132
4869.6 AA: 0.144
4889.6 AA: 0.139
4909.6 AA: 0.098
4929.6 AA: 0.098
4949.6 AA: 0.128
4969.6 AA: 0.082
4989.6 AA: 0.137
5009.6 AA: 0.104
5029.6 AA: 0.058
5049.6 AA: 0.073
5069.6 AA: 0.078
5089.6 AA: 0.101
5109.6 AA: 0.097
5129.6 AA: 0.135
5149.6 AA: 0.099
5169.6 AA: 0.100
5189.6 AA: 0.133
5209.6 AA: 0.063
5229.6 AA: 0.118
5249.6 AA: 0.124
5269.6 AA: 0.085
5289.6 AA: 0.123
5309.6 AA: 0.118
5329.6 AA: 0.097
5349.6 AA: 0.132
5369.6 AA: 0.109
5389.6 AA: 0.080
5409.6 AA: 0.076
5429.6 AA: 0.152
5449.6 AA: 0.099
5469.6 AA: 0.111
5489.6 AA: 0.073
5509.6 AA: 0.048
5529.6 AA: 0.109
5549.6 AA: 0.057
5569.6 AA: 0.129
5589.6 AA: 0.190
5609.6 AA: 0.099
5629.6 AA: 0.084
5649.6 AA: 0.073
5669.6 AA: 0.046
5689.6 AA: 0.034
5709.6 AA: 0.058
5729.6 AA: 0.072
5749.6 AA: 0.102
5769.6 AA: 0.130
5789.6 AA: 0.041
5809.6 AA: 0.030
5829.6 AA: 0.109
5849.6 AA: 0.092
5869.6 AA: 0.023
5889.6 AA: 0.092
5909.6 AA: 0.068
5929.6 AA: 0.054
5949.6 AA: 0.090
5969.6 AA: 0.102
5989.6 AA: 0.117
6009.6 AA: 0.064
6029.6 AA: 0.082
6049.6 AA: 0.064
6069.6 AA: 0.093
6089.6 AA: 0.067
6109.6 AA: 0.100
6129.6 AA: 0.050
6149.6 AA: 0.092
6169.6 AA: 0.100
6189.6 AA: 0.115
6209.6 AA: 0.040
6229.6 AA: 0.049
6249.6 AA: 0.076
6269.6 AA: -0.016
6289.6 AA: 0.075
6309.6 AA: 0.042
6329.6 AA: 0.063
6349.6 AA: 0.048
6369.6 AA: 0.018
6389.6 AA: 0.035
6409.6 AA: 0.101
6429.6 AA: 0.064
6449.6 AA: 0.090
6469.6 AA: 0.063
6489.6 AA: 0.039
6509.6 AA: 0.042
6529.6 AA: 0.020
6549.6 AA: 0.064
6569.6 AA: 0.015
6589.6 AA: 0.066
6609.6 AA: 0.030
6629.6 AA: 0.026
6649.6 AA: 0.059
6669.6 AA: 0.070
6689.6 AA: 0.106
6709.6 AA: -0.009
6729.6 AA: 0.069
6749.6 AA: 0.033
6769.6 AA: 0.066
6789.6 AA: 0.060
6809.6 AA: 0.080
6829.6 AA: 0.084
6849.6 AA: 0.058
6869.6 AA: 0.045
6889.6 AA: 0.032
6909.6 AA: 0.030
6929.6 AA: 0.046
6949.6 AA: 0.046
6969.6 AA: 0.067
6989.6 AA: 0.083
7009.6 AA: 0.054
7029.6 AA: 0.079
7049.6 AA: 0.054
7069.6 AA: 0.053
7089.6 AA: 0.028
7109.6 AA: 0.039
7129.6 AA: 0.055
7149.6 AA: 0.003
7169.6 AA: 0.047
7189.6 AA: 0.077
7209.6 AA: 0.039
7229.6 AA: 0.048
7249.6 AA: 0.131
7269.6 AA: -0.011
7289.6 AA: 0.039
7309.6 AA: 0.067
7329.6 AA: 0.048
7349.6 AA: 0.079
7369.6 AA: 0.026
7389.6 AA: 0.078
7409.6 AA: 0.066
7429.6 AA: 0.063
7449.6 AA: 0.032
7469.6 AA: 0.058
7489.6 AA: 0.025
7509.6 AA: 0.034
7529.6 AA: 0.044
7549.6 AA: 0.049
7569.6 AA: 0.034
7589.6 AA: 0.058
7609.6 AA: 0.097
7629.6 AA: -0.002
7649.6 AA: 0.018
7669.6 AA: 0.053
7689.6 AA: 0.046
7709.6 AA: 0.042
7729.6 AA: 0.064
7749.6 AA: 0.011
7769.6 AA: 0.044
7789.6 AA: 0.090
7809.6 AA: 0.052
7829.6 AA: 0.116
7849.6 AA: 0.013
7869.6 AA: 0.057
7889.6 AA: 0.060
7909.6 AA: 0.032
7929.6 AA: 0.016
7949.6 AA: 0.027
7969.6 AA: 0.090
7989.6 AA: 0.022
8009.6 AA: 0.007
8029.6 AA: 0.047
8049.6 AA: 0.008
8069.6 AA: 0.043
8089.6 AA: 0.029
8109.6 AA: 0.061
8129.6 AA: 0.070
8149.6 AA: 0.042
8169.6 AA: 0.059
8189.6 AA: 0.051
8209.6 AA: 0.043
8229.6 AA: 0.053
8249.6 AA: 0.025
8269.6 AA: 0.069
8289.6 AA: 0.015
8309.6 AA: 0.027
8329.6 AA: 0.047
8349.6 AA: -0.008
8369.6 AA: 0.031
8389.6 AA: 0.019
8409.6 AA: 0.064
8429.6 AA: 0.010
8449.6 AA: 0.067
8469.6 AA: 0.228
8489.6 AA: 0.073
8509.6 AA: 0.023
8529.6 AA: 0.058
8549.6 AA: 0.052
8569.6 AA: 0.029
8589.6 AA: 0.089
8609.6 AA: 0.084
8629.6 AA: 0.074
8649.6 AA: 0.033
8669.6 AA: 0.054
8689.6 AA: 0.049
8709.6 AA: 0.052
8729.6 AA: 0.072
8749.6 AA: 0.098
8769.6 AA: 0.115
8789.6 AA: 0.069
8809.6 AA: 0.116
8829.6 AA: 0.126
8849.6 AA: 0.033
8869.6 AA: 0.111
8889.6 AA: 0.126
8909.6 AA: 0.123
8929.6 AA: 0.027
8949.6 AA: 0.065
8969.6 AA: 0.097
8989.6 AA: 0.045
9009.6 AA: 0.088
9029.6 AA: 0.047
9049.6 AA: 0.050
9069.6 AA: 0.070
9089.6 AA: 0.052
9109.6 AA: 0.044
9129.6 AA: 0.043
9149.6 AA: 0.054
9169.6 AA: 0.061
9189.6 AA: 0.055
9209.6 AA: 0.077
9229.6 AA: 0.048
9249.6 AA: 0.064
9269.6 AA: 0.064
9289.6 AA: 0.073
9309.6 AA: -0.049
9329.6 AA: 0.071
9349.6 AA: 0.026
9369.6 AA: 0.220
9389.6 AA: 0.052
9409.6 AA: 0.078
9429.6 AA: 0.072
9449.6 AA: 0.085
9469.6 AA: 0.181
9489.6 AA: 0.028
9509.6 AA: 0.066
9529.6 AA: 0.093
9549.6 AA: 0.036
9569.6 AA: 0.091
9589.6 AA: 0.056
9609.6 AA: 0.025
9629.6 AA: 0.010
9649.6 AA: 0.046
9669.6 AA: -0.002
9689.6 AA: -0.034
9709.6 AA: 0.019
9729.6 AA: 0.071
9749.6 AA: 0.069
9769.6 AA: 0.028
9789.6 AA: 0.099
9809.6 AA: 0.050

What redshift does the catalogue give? 1.27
